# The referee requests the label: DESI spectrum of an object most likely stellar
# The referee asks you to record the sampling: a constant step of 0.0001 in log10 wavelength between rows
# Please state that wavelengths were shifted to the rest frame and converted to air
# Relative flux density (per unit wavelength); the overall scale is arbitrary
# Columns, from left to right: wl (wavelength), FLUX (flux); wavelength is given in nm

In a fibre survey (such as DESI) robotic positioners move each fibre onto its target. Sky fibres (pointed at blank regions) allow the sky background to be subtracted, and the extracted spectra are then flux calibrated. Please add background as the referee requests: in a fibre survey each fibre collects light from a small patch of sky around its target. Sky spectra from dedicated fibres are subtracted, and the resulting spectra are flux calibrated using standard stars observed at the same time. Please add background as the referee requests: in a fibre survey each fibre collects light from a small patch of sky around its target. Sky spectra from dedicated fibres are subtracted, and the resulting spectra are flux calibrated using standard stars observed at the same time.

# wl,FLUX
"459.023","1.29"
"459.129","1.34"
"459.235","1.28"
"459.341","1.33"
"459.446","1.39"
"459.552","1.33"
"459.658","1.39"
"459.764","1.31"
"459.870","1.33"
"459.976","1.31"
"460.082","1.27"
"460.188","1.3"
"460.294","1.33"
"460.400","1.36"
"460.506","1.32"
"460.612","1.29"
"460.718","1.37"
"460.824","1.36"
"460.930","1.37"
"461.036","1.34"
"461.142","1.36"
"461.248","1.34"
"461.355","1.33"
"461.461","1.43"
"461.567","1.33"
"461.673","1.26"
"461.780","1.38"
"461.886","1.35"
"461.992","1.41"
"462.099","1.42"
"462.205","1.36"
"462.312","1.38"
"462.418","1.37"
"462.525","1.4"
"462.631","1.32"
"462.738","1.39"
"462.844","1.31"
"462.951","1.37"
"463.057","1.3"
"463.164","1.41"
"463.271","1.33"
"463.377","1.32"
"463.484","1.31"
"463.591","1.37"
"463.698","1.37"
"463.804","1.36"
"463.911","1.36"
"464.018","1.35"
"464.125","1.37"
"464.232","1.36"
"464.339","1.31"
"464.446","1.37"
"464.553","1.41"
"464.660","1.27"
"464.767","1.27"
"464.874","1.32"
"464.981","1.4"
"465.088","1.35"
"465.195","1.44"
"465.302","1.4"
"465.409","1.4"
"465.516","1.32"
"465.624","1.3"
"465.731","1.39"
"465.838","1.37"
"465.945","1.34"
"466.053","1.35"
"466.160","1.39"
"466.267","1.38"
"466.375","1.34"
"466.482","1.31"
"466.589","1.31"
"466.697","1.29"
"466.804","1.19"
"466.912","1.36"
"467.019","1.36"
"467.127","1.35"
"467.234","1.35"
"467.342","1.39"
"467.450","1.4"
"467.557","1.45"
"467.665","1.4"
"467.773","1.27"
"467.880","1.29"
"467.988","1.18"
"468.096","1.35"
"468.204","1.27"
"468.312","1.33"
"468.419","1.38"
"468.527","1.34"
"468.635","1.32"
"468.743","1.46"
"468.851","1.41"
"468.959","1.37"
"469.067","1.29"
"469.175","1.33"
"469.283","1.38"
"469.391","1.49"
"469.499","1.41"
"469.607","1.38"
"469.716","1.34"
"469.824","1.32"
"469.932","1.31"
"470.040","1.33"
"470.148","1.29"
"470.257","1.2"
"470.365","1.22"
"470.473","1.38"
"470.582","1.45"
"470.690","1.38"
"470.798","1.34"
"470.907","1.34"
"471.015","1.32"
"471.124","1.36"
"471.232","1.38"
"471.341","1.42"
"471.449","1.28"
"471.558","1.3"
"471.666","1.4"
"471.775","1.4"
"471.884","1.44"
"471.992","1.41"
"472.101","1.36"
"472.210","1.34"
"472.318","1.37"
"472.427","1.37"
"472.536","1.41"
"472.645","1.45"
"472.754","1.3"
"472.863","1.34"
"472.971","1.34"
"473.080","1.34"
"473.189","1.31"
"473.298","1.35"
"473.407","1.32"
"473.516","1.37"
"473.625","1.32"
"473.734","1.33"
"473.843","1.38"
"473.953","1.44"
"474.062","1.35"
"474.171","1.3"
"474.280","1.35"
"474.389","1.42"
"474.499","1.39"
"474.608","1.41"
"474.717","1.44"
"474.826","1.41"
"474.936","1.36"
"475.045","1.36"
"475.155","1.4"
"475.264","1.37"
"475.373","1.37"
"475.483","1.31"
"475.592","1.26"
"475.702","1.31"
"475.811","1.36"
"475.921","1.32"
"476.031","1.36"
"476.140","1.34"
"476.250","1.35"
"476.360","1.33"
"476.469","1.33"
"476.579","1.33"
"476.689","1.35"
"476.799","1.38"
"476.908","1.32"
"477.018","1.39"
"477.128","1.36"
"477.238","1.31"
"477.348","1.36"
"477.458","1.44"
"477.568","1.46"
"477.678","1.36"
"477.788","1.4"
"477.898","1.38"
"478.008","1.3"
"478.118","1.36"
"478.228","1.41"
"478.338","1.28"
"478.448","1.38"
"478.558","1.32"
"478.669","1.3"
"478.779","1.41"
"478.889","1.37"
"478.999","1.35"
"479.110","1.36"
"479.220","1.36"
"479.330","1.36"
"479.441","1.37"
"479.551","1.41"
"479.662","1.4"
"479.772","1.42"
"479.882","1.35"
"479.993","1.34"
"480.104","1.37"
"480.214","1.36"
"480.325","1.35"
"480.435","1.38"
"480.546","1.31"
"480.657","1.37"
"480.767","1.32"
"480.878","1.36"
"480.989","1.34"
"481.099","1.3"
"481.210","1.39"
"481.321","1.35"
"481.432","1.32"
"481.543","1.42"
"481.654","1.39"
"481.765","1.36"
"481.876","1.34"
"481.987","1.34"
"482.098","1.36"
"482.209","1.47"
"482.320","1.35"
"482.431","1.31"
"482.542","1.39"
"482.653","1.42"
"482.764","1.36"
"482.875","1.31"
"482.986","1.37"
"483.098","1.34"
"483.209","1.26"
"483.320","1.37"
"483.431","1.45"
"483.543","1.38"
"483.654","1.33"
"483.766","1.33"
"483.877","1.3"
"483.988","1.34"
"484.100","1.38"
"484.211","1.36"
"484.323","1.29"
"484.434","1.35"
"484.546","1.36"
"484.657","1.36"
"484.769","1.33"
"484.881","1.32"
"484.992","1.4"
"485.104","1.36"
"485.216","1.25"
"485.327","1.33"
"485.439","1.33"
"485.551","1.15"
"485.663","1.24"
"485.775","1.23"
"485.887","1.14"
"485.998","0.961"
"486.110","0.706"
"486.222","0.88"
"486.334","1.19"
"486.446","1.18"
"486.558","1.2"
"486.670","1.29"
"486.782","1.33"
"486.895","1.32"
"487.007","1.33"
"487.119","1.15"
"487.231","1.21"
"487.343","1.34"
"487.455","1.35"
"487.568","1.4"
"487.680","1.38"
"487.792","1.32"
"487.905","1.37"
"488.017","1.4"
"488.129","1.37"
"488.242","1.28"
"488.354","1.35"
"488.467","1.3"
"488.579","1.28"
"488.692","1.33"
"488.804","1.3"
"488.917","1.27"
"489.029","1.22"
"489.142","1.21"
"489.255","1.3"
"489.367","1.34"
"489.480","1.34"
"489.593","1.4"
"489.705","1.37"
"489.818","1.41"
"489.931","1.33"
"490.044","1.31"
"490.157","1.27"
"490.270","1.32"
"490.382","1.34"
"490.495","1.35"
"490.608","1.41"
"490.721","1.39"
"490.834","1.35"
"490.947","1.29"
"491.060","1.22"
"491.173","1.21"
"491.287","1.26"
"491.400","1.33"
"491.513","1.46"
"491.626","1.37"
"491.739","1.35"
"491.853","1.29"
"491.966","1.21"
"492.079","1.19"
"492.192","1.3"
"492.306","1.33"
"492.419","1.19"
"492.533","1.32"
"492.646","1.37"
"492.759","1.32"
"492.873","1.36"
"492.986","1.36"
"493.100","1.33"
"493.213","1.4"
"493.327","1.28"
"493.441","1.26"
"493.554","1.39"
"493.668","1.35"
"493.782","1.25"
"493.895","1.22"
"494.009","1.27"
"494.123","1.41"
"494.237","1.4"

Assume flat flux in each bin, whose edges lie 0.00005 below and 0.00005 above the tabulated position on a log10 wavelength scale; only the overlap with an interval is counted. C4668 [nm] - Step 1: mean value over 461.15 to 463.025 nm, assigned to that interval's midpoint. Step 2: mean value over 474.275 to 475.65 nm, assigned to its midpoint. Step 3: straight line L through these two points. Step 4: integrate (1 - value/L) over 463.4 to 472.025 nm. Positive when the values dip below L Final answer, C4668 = 0.11 nm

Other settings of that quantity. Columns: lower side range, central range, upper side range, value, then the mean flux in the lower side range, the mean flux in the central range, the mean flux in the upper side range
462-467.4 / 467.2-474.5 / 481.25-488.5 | -0.094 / 1.35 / 1.35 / 1.3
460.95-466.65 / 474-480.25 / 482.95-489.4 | -0.235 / 1.35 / 1.36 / 1.28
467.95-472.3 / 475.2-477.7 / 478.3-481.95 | 0.008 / 1.35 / 1.35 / 1.36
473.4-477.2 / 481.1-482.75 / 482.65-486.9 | -0.089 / 1.36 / 1.37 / 1.27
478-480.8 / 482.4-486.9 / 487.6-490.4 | 0.206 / 1.36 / 1.28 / 1.33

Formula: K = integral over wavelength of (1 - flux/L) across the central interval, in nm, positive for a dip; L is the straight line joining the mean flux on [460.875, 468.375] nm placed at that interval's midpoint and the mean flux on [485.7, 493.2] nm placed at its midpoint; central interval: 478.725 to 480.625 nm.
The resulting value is -0.08 nm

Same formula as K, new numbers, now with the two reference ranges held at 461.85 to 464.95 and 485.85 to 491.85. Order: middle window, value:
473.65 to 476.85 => -0.09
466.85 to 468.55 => 0.00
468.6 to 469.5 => -0.03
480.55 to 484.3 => -0.15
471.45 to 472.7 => -0.05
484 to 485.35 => -0.05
